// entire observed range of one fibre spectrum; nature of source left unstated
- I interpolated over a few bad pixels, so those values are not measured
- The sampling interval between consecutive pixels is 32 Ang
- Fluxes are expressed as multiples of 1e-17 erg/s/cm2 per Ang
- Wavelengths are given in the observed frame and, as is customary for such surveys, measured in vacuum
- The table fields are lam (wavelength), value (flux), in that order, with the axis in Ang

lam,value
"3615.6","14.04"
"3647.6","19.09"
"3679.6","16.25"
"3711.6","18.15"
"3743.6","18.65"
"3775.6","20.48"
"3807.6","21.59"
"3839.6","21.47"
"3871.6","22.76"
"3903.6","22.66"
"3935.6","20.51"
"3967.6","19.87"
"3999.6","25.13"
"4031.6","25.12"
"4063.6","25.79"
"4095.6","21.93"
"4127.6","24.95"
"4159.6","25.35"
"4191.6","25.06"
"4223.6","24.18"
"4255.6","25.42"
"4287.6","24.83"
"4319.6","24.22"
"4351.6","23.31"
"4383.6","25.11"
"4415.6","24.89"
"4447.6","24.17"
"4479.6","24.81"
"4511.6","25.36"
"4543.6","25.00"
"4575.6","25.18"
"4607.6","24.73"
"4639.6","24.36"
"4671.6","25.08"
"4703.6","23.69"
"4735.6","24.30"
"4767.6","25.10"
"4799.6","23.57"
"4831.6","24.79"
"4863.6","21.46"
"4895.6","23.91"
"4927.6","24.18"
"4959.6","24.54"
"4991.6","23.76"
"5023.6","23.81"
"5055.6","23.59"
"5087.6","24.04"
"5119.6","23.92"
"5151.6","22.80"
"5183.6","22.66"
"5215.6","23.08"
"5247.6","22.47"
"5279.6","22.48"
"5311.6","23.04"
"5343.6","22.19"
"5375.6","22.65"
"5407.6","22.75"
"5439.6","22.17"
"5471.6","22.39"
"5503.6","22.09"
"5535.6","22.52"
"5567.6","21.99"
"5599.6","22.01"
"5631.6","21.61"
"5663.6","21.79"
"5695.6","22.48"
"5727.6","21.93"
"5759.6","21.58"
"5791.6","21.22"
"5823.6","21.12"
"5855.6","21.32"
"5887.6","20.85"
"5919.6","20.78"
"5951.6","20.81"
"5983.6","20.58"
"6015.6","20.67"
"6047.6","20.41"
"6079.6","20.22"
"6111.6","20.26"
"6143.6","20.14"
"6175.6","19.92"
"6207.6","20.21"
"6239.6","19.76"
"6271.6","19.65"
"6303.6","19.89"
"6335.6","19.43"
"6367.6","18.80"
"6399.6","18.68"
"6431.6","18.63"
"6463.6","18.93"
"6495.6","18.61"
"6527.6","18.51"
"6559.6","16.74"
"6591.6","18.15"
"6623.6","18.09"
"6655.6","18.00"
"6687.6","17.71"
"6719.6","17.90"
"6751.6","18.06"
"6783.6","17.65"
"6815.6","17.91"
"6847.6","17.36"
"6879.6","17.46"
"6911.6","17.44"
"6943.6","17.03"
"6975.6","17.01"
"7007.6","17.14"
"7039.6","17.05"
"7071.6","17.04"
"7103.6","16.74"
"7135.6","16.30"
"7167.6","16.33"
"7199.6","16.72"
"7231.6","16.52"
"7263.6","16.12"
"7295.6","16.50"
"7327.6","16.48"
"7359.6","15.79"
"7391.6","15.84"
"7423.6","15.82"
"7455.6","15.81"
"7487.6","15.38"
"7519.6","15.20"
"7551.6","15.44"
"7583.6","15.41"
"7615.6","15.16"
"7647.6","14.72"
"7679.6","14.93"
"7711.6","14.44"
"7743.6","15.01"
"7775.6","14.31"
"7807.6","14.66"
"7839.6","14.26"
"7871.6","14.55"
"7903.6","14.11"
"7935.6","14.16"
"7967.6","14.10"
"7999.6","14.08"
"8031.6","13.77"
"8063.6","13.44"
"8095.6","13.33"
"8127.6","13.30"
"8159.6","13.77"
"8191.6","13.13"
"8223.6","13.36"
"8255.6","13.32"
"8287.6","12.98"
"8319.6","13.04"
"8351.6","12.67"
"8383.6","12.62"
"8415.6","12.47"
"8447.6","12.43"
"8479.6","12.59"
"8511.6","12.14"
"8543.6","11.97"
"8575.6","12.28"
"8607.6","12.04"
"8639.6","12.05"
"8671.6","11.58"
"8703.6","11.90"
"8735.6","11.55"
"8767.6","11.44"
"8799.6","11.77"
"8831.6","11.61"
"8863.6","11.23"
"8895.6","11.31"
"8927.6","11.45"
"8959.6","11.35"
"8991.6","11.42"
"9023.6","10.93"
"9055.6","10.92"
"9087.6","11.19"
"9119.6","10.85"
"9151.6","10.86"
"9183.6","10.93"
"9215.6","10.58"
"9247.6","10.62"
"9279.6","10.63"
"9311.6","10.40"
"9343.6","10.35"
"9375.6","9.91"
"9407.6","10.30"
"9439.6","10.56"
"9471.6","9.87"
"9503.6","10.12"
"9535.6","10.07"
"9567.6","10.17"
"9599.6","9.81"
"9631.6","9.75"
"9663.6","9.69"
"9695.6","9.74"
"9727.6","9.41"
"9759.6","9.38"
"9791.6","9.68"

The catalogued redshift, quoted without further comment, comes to 0.000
